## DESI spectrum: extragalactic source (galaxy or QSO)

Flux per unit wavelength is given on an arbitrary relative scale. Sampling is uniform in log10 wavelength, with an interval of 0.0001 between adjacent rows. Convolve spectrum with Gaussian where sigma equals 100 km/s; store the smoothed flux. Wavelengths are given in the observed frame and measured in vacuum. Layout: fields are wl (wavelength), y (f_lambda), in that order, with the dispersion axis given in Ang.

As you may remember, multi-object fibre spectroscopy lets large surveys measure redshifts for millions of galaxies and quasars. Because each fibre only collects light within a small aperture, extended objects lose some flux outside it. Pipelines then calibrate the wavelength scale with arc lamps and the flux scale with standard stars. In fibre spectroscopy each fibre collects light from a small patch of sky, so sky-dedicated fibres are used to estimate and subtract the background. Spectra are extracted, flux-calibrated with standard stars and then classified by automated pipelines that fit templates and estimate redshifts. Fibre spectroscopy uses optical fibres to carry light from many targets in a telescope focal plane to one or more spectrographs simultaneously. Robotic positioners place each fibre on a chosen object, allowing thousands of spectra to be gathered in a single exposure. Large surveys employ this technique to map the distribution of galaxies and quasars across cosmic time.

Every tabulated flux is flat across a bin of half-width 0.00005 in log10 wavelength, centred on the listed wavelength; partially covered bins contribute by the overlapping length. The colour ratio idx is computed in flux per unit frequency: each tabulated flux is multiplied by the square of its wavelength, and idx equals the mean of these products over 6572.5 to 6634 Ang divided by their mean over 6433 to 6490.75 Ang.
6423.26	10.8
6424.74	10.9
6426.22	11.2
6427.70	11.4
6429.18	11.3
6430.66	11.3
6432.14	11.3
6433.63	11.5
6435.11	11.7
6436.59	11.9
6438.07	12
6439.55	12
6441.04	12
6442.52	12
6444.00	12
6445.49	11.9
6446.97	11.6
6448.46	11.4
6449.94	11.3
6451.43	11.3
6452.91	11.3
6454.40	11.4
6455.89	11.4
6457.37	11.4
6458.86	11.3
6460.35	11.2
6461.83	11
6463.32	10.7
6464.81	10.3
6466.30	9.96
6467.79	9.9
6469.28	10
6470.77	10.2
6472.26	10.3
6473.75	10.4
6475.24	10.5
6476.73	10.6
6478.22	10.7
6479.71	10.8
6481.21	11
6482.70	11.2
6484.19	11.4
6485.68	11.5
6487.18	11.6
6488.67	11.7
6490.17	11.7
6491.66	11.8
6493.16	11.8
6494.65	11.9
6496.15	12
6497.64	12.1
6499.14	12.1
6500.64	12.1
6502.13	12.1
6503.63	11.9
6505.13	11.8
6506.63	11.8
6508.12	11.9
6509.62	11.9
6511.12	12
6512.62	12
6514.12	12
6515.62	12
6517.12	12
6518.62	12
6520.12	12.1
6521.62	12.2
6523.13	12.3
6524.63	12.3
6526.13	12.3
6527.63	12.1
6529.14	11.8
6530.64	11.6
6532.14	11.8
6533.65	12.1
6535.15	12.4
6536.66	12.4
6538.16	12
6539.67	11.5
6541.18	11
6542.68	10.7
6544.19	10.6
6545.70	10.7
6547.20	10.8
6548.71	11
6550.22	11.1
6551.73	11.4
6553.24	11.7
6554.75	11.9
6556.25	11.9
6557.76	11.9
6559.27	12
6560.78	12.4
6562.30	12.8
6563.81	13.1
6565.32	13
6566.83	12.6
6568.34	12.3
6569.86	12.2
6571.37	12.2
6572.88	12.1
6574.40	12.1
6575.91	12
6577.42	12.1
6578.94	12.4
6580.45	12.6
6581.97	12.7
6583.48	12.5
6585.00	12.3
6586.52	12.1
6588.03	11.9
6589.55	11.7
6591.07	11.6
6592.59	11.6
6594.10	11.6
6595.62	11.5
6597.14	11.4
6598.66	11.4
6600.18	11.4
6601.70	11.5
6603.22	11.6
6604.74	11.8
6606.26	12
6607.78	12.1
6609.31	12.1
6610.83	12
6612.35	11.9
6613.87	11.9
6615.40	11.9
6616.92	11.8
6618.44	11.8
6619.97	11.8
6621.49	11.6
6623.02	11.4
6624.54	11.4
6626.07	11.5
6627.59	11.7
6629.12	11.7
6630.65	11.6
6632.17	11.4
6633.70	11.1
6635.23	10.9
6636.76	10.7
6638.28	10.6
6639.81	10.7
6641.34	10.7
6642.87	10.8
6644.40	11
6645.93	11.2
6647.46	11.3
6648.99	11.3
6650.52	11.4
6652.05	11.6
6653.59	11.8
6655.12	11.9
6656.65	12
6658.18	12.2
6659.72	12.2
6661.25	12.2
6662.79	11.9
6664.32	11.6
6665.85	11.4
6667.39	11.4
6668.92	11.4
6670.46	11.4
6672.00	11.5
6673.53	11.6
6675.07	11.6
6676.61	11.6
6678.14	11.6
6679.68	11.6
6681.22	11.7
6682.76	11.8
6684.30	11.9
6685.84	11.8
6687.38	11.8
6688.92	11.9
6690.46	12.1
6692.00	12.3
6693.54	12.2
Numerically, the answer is 1.10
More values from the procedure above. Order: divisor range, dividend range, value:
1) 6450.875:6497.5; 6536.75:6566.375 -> 1.08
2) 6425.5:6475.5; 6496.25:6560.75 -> 1.08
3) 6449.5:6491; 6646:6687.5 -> 1.13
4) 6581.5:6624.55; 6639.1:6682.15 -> 0.99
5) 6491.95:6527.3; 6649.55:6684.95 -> 1.02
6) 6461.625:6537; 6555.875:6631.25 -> 1.07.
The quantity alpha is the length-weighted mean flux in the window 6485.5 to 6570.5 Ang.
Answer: 11.9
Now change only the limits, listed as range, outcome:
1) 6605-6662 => 11.5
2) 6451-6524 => 11.4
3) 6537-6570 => 11.8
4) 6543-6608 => 11.9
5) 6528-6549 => 11.5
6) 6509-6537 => 12.1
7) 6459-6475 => 10.4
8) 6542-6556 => 11.1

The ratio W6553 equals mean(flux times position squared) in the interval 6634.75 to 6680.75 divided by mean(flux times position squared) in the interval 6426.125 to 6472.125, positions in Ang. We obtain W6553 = 1.1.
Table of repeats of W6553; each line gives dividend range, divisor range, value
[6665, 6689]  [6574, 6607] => 1.00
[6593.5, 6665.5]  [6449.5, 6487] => 1.12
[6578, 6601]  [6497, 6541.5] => 1.01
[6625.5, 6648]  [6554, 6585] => 0.92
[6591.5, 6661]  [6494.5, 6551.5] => 1.01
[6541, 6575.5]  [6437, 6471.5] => 1.09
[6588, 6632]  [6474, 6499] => 1.07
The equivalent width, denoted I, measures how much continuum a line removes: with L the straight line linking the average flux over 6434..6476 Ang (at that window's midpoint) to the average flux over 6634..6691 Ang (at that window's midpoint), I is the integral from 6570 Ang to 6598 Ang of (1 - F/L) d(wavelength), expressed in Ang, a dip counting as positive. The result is -1.6 Ang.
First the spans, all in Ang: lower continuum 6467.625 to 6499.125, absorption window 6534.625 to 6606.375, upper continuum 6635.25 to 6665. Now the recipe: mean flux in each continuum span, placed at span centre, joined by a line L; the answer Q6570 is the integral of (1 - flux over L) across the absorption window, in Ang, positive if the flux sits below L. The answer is -3.7 Ang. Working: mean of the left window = 11.1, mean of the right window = 11.4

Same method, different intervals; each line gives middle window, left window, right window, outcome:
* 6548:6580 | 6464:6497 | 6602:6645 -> -2.4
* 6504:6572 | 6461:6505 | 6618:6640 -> -4.1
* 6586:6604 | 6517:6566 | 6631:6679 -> 0.1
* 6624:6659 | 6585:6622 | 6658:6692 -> 1.3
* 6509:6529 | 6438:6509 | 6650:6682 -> -1.2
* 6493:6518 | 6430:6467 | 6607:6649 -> -1.2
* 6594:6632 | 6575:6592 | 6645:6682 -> 0.9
